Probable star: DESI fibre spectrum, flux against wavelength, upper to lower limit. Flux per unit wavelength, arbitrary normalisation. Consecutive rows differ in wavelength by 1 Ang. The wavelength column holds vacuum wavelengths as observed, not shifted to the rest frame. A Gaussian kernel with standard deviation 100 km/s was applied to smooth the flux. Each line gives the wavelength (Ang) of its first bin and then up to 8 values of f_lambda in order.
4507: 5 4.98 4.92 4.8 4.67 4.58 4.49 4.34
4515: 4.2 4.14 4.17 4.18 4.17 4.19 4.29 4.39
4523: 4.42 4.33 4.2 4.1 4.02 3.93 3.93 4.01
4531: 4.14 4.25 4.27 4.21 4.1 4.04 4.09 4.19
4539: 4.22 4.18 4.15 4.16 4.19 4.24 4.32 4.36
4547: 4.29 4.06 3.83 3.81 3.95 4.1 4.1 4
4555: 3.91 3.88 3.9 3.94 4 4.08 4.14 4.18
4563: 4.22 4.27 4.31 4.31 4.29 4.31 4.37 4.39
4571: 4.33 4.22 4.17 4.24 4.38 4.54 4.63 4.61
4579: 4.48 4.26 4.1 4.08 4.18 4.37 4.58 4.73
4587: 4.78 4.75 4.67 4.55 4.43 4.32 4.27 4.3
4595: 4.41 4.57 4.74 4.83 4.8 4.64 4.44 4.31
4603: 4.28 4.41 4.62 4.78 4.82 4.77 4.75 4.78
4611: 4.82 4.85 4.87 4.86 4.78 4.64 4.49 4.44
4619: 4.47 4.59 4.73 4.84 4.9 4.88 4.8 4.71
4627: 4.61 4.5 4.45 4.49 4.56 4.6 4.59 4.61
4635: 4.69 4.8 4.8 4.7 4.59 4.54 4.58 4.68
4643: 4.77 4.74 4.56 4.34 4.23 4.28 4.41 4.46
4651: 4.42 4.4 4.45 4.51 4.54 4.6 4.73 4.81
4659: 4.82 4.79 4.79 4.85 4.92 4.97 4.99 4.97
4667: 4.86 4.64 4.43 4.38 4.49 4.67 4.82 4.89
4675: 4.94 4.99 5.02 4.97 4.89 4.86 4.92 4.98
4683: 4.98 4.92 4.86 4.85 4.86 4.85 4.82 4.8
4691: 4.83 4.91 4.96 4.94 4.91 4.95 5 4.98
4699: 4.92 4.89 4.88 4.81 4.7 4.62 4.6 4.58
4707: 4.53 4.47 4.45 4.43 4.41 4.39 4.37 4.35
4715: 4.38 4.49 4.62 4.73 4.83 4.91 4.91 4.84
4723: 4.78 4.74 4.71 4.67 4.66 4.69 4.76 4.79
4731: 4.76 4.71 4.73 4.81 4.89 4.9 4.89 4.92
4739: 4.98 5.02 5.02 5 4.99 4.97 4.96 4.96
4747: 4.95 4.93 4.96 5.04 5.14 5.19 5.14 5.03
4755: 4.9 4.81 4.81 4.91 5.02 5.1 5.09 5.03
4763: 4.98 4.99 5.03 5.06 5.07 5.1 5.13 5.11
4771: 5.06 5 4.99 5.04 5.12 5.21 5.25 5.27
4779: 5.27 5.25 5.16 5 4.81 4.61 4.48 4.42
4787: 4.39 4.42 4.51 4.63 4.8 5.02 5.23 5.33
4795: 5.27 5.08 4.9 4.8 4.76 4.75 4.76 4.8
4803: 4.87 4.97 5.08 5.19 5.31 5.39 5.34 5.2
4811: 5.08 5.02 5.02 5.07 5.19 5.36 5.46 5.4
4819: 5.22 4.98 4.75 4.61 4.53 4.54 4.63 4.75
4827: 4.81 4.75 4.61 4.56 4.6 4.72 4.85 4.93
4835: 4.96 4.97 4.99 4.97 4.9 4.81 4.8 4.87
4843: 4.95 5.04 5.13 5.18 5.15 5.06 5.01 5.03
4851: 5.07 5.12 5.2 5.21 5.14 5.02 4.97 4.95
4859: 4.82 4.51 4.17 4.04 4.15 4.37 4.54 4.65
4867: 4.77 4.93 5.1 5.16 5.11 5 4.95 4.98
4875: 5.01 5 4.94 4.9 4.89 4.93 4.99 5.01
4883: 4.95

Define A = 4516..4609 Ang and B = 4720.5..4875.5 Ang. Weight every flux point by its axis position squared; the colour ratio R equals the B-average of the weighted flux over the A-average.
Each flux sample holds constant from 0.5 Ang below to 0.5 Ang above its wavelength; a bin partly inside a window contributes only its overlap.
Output 1.3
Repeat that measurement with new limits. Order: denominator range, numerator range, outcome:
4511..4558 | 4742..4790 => 1.32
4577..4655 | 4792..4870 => 1.18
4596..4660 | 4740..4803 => 1.14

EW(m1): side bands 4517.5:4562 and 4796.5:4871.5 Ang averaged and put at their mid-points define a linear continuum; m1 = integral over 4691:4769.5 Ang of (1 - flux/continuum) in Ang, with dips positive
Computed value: -3.5 Ang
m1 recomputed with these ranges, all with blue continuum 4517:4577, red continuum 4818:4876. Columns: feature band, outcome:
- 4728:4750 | -1.37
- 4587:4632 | -3.27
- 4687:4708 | -1.40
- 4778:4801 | -0.68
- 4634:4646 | -0.76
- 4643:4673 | -1.38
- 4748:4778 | -2.45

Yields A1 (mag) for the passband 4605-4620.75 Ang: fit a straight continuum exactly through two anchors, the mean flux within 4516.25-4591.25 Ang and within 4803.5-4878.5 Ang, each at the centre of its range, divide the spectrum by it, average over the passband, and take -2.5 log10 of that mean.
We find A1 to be -0.08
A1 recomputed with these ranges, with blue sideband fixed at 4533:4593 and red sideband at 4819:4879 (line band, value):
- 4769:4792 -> -0.05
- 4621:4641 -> -0.07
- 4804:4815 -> -0.09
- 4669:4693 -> -0.08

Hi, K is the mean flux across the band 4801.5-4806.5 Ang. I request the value 4.98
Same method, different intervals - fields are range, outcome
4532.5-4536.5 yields 4.16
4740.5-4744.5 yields 5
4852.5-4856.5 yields 5.14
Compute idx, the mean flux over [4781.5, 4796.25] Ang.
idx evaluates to 4.8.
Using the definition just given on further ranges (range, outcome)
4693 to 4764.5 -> 4.82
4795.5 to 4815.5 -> 5.03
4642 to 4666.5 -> 4.64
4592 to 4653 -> 4.61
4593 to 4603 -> 4.53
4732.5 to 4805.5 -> 4.96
